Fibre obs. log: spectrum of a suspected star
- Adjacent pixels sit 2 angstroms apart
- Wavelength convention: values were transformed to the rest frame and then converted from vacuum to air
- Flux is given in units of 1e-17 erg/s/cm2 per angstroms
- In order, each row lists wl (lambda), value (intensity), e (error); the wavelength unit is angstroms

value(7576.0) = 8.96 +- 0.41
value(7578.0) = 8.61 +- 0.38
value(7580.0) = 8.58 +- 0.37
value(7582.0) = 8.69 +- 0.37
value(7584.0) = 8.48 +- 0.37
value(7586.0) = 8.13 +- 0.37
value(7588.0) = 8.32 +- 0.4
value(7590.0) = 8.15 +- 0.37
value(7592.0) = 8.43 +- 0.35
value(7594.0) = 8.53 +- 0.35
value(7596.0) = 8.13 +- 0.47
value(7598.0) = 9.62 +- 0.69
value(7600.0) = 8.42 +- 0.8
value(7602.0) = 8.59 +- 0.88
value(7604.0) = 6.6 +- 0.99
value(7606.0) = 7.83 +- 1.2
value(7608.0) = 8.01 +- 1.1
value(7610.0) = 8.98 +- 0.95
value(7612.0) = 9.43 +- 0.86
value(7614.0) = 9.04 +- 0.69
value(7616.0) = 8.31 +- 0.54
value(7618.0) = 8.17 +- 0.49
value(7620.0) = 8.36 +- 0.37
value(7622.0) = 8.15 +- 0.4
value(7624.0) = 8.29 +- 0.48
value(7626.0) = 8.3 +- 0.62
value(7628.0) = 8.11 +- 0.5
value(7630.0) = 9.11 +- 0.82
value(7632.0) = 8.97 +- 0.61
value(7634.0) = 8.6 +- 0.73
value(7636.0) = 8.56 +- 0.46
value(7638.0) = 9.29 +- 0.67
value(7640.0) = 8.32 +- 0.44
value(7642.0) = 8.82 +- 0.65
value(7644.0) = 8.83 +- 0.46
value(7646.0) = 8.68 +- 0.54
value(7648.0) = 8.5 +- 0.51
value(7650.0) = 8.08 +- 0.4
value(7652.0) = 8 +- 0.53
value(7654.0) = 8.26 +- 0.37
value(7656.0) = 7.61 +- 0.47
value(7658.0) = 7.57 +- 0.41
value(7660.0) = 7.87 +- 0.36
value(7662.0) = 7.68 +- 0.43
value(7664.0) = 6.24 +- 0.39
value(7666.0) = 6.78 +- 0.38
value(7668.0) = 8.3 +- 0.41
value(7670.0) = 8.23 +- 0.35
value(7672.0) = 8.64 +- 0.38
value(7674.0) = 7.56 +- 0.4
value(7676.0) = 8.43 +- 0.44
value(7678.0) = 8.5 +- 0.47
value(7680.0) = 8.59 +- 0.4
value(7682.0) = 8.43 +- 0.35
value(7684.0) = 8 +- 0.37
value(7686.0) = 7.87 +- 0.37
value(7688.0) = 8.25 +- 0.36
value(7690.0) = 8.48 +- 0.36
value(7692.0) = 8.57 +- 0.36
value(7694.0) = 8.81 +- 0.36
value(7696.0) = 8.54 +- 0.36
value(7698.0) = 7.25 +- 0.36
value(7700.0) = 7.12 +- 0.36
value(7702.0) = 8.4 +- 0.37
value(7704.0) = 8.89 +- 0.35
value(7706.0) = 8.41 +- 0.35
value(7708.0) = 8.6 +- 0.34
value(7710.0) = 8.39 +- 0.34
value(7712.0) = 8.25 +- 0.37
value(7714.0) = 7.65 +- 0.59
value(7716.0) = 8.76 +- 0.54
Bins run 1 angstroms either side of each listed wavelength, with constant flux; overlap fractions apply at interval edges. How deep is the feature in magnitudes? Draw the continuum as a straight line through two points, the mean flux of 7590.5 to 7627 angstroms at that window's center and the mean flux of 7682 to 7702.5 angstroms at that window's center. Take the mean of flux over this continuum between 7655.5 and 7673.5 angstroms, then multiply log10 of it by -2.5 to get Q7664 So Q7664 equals 0.077 mag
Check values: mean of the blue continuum 8.4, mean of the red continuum 8.14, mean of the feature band 7.66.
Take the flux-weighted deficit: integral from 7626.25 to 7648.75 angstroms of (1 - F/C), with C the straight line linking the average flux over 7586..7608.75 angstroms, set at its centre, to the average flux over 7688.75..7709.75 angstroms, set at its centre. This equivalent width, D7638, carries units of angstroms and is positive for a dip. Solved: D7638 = -1.2 angstroms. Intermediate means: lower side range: 8.24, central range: 8.7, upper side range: 8.31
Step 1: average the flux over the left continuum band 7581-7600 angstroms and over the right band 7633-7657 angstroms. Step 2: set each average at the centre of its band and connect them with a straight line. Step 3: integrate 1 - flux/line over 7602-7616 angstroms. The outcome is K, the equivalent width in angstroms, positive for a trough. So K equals 0.2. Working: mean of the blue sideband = 8.49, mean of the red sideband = 8.46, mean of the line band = 8.33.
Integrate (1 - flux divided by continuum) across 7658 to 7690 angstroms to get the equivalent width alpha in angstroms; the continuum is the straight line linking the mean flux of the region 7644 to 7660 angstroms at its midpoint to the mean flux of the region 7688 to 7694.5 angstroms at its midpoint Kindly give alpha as 1.6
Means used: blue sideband 8.13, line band 7.96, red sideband 8.55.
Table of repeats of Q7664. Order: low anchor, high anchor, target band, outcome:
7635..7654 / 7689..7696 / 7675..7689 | 0.039 mag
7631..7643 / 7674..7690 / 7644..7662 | 0.064 mag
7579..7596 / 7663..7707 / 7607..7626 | -0.026 mag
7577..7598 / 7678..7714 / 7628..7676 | 0.020 mag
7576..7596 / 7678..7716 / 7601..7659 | -0.002 mag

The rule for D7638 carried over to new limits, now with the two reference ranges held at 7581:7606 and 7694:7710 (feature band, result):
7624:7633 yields -0.3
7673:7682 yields 0.0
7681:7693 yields 0.0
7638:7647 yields -0.5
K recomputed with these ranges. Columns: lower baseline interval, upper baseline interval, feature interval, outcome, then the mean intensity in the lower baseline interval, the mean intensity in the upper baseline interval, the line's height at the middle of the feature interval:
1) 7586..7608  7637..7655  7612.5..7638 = -0.4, 8.24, 8.53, 8.41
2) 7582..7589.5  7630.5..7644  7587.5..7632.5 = 0.7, 8.35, 8.78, 8.55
